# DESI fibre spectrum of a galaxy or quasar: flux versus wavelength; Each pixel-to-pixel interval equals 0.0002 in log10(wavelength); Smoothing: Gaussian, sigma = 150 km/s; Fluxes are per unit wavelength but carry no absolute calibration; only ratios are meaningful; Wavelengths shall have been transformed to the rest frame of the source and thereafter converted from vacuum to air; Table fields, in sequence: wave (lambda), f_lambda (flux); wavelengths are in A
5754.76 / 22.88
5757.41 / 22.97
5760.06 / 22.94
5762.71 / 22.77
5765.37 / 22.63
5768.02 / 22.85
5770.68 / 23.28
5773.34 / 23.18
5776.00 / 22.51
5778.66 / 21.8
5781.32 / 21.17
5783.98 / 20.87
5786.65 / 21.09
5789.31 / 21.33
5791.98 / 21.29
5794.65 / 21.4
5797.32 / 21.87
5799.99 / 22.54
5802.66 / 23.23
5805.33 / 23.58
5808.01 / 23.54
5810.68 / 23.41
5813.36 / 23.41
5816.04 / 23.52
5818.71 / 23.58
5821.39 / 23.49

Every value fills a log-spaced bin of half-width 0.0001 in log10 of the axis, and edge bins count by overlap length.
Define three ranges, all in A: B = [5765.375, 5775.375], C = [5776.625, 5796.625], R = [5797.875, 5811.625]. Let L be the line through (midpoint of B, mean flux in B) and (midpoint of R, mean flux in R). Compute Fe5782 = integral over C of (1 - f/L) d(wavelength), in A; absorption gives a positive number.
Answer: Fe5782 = 1.5 A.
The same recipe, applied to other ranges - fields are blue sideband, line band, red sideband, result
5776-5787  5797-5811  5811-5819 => -0.2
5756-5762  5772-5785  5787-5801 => 0.2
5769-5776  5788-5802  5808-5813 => 0.9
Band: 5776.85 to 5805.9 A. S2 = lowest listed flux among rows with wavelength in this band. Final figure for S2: 20.87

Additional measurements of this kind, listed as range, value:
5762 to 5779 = 21.8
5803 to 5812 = 23.41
